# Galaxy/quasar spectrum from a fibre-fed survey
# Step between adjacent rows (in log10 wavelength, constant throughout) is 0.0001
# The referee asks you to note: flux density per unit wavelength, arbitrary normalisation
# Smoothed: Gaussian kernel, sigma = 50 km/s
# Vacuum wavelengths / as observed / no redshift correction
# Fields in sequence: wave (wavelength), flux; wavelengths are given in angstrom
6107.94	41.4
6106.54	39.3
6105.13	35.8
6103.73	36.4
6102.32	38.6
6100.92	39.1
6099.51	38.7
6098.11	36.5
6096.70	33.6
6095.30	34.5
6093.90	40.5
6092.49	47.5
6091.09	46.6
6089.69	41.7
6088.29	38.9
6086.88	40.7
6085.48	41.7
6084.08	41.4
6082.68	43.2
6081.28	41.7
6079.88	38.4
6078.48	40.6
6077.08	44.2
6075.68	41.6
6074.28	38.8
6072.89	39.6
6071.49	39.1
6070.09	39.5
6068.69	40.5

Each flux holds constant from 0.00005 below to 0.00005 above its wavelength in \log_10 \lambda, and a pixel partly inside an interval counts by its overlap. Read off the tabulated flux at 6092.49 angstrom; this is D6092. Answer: 47.5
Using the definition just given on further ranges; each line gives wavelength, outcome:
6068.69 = 40.5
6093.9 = 40.5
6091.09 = 46.6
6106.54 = 39.3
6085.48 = 41.7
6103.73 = 36.4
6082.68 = 43.2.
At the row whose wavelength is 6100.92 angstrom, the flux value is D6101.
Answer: 39.1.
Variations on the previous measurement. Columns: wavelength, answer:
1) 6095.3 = 34.5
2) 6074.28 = 38.8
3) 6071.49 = 39.1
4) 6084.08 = 41.4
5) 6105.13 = 35.8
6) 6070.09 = 39.5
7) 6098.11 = 36.5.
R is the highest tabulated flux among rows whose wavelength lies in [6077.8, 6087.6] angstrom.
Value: 43.2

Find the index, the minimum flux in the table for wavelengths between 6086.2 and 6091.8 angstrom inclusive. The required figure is 38.9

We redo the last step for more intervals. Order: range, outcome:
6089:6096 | 34.5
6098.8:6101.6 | 38.7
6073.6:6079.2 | 38.8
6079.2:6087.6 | 38.4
